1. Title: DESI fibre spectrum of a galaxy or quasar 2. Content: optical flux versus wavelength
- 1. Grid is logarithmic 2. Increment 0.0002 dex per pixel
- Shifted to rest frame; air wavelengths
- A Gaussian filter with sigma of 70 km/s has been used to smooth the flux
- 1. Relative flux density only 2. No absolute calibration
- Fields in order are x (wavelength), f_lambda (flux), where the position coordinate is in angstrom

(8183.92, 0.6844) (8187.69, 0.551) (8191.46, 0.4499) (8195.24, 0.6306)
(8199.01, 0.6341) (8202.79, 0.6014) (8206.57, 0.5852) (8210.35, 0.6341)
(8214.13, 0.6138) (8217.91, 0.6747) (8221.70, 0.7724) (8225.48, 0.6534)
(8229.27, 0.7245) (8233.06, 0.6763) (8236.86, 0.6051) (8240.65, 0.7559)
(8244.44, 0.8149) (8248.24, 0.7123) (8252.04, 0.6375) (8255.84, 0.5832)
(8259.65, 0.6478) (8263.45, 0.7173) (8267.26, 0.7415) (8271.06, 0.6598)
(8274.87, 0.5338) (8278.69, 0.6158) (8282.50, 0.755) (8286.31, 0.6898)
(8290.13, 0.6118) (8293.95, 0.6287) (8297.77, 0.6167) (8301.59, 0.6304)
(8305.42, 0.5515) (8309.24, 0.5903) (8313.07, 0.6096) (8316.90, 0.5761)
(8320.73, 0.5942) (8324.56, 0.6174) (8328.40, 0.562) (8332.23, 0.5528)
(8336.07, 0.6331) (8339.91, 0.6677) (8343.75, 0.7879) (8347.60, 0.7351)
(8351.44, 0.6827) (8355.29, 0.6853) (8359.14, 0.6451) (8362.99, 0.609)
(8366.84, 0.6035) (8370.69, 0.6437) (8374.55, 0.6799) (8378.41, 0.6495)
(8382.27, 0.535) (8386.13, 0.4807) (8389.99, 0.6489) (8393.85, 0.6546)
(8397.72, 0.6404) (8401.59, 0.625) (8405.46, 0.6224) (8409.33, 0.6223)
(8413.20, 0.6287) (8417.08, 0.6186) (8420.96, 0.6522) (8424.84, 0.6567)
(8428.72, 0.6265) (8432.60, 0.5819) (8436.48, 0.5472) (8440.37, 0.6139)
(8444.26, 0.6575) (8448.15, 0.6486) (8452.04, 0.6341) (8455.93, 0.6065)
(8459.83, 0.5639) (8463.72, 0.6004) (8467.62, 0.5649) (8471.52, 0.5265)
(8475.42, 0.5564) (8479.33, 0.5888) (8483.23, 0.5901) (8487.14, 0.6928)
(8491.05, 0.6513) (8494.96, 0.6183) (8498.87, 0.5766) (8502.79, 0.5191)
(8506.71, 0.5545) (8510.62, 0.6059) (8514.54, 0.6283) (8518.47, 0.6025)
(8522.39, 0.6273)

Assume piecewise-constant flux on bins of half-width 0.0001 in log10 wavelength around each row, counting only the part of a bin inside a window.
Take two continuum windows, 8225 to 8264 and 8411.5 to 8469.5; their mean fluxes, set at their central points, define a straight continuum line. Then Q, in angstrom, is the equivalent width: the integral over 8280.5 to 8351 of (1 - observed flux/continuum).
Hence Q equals 2.5 angstrom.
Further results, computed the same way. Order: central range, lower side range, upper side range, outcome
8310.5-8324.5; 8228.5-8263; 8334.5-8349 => 2.1 angstrom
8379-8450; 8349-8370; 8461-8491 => 0.7 angstrom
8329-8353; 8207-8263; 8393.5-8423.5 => -0.8 angstrom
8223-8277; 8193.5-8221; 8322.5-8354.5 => -3.2 angstrom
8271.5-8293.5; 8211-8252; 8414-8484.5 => 1.0 angstrom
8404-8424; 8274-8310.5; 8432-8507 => -0.8 angstrom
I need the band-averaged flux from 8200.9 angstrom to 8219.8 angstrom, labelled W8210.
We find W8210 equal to 0.622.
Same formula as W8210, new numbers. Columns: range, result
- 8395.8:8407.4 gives 0.629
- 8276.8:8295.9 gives 0.66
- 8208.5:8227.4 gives 0.67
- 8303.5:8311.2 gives 0.571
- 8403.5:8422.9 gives 0.629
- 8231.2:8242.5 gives 0.679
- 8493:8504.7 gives 0.572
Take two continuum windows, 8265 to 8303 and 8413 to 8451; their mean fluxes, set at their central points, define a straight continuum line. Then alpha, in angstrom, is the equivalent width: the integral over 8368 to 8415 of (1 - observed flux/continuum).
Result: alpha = 0.8 angstrom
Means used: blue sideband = 0.649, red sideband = 0.623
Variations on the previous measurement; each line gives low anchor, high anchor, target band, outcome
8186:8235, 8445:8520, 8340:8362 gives -3.08 angstrom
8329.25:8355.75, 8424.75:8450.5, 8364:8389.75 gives 1.98 angstrom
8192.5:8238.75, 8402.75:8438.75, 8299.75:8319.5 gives 1.30 angstrom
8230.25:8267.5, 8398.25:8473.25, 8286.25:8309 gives 1.84 angstrom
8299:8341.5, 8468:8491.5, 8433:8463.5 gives -0.63 angstrom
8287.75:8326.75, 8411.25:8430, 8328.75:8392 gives -1.97 angstrom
